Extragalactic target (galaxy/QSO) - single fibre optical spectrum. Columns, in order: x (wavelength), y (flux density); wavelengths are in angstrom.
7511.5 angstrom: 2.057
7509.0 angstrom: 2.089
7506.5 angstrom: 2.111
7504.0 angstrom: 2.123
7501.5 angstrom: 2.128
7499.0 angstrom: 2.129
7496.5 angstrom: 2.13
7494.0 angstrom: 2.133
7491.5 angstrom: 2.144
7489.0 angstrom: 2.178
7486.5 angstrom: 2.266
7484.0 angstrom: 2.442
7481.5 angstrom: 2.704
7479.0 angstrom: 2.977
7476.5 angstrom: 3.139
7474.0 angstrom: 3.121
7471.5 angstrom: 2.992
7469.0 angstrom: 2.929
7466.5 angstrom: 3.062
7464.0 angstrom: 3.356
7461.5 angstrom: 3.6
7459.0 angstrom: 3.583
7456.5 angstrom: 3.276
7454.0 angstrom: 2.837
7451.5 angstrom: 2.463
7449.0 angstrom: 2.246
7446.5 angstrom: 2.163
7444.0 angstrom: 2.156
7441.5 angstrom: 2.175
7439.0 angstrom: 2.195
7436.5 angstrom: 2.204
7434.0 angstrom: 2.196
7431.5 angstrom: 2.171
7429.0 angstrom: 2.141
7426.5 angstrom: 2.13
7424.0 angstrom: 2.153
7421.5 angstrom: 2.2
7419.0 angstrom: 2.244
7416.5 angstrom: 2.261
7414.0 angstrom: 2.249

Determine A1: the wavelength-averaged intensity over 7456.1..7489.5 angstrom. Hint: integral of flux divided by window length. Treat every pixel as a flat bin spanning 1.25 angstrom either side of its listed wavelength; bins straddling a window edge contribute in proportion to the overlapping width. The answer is 2.98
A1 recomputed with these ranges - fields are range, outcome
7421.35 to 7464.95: 2.52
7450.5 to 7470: 3.15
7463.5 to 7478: 3.08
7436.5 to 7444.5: 2.18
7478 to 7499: 2.35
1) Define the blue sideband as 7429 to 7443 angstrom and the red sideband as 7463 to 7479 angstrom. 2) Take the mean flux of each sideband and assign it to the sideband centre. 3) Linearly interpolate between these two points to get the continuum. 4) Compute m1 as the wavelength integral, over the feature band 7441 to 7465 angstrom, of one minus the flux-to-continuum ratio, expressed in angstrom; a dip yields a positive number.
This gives -1.4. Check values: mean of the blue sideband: 2.18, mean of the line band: 2.8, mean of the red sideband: 3.09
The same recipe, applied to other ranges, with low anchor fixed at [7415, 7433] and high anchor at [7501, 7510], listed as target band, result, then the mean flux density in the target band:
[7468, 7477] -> -3.8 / 3.04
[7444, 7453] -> -0.5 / 2.29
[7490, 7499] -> -0.1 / 2.14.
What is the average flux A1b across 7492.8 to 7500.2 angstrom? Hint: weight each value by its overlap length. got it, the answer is 2.13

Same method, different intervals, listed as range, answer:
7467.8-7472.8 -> 2.96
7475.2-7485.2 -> 2.82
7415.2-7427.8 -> 2.2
